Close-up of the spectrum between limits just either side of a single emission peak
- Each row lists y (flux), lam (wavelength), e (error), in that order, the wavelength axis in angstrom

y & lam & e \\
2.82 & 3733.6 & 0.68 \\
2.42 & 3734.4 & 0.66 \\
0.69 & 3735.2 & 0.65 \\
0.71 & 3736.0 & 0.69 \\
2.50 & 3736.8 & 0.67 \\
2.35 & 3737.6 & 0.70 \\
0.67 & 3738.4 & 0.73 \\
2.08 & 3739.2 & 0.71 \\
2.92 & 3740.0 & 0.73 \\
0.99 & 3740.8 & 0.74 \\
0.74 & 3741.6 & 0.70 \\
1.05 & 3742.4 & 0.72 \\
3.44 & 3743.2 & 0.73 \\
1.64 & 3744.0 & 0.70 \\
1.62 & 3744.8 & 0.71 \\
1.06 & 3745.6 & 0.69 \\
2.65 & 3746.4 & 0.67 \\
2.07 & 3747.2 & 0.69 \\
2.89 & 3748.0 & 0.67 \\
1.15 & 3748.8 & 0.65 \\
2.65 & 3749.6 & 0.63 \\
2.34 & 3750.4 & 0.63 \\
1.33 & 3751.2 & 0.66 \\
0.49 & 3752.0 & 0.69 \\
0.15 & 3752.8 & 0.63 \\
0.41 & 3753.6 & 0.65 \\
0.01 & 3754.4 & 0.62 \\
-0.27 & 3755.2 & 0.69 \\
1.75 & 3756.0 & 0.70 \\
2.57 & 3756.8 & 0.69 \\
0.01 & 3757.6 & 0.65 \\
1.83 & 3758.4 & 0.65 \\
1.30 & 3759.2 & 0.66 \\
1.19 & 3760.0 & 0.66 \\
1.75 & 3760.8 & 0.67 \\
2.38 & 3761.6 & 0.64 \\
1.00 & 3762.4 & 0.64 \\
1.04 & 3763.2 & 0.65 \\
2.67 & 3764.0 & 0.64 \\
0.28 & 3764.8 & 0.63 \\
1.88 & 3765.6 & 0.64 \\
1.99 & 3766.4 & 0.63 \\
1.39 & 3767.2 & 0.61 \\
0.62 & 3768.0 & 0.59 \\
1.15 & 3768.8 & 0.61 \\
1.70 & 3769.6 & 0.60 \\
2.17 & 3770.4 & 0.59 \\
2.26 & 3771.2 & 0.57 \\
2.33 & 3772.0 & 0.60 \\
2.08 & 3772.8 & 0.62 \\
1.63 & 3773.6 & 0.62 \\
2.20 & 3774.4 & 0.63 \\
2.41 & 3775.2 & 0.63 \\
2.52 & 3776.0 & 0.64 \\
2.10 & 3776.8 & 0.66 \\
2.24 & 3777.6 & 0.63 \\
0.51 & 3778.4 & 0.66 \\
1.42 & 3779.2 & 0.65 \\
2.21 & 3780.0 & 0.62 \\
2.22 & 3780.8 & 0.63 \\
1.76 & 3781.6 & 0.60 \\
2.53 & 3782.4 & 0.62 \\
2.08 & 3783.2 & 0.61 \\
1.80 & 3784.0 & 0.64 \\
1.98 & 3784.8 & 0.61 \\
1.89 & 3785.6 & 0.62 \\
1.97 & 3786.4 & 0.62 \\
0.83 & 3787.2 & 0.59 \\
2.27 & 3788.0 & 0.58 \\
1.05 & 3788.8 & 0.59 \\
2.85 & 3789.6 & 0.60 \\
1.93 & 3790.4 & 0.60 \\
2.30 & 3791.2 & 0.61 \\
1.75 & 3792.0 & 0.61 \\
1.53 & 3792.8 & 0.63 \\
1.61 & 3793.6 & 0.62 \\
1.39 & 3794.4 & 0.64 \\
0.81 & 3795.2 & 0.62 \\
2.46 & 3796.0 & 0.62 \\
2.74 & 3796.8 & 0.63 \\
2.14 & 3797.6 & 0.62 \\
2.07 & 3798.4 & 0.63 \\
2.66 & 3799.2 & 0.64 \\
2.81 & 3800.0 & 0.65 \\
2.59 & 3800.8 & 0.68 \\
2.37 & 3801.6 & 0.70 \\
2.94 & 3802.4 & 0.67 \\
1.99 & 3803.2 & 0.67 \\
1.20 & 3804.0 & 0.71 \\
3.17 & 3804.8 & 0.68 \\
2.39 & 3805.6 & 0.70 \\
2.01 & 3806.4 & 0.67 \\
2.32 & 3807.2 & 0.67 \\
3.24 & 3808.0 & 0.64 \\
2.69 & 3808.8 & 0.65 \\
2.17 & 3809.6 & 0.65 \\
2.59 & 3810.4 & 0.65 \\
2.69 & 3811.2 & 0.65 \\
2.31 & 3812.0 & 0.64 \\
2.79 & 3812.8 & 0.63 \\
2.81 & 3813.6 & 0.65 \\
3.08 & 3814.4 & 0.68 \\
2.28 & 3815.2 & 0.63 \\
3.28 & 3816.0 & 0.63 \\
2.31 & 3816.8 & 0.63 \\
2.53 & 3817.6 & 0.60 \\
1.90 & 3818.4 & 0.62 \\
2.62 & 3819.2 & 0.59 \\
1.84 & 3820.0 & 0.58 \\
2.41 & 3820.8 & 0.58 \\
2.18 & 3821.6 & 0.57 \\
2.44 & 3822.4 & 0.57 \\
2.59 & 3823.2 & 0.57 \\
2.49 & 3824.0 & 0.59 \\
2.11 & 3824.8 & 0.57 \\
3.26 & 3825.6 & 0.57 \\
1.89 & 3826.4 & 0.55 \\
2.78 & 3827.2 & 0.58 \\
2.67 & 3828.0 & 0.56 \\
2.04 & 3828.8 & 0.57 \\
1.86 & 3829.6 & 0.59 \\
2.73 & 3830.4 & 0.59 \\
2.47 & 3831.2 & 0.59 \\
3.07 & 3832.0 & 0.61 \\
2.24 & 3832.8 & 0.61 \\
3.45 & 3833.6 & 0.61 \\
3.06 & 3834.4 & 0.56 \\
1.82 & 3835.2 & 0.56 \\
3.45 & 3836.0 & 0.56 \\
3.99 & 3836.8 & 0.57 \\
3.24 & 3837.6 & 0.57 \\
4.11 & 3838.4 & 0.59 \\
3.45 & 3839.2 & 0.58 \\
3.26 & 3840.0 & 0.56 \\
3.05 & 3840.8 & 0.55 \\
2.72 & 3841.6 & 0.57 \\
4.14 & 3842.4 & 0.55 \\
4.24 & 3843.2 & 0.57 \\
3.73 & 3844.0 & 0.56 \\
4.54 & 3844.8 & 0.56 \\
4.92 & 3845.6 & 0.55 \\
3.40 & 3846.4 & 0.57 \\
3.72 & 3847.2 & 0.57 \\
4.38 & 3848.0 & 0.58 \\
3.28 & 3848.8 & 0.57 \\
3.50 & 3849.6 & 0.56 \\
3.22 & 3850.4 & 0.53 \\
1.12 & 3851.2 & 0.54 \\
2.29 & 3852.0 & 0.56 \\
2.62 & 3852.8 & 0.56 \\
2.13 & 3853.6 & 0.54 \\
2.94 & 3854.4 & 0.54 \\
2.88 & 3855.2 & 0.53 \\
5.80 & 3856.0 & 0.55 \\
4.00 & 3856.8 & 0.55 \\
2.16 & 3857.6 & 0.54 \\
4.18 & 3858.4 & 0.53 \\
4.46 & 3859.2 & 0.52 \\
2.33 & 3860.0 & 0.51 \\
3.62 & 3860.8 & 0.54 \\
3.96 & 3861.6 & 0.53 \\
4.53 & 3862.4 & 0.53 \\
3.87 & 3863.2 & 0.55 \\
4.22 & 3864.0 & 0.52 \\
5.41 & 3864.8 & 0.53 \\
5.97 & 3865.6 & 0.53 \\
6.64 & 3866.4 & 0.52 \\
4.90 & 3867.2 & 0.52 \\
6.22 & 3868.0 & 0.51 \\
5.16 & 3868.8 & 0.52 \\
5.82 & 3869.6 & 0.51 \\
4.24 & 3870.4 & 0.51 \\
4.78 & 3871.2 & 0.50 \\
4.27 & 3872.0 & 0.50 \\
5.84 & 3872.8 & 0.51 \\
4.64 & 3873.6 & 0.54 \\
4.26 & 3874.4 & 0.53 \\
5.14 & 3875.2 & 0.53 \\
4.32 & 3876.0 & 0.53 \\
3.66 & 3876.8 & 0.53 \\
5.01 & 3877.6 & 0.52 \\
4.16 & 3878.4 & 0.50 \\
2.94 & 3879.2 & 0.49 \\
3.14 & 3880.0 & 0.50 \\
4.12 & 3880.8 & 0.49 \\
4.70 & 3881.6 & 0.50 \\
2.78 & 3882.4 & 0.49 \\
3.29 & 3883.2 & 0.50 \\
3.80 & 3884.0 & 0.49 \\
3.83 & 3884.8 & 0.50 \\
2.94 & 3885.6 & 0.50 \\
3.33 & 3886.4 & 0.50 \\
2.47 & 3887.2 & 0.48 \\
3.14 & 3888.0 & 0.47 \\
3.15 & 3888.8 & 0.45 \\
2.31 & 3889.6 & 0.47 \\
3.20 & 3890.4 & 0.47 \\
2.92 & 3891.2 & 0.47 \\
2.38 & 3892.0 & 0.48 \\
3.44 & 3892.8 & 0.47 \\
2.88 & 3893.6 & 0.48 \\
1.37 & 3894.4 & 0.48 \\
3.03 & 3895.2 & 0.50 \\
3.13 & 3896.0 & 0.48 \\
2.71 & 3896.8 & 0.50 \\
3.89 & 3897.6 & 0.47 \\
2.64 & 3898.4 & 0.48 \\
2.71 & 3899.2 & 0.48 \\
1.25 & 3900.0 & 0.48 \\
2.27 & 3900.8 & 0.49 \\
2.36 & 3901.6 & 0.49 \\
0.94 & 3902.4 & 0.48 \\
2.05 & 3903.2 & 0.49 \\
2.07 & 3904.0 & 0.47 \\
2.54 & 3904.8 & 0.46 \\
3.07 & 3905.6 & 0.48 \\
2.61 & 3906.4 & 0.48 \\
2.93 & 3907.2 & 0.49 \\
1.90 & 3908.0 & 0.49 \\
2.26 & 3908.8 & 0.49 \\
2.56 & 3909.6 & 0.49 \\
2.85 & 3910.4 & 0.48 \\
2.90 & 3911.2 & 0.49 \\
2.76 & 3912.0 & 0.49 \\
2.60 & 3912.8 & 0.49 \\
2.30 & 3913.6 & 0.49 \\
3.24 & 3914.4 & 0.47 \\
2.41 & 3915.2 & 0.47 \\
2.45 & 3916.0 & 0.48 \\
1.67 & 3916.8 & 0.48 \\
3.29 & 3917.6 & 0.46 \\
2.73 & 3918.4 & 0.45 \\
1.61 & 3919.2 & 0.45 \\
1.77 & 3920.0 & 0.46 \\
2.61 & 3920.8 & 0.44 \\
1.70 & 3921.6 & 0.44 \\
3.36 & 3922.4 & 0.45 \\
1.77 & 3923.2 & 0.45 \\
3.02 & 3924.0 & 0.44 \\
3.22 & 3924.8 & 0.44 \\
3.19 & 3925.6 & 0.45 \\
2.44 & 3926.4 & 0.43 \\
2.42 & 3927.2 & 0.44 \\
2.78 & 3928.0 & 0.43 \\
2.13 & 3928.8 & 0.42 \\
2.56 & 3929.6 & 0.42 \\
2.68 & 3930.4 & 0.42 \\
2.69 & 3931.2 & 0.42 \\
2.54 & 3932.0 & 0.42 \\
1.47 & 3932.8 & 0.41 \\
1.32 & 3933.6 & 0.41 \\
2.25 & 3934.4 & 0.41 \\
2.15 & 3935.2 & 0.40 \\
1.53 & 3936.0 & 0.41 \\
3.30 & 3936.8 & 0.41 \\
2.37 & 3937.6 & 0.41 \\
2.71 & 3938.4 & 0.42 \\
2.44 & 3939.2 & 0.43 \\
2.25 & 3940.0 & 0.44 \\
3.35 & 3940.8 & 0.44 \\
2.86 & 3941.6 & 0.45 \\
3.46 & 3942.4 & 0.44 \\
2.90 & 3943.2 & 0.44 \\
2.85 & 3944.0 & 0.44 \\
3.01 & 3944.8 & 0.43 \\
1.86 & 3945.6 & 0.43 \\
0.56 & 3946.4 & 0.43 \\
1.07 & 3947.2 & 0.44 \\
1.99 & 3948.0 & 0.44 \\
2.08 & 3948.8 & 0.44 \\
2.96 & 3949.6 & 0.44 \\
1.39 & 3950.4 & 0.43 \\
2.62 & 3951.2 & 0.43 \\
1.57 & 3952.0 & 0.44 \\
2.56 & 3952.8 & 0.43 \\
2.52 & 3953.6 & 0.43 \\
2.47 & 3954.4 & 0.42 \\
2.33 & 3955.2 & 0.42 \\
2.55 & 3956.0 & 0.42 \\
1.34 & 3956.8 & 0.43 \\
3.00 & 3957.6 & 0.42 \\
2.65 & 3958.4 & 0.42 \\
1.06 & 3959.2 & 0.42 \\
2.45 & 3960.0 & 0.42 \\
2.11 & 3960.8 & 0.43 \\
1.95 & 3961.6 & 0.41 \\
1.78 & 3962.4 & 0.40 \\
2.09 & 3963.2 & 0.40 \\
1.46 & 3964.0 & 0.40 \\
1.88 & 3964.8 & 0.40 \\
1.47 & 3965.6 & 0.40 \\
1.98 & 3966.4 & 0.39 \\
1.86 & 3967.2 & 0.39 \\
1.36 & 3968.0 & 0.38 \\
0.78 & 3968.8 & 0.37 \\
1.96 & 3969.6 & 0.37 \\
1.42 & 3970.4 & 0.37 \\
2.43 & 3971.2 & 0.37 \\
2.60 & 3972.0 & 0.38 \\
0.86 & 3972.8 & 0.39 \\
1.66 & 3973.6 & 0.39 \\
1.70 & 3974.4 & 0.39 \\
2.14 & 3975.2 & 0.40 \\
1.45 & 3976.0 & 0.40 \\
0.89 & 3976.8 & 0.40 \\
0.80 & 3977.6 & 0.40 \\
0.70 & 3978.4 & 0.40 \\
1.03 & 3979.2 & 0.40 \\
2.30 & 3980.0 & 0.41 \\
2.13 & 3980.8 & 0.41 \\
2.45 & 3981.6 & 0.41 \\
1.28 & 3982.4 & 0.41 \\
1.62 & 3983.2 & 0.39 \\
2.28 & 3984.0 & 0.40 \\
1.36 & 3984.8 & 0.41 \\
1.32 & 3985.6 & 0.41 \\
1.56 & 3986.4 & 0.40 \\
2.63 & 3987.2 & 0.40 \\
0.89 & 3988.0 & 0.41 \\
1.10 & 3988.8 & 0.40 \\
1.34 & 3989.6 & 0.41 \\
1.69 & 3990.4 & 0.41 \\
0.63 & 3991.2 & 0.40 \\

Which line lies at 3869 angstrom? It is Lyman alpha 1216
